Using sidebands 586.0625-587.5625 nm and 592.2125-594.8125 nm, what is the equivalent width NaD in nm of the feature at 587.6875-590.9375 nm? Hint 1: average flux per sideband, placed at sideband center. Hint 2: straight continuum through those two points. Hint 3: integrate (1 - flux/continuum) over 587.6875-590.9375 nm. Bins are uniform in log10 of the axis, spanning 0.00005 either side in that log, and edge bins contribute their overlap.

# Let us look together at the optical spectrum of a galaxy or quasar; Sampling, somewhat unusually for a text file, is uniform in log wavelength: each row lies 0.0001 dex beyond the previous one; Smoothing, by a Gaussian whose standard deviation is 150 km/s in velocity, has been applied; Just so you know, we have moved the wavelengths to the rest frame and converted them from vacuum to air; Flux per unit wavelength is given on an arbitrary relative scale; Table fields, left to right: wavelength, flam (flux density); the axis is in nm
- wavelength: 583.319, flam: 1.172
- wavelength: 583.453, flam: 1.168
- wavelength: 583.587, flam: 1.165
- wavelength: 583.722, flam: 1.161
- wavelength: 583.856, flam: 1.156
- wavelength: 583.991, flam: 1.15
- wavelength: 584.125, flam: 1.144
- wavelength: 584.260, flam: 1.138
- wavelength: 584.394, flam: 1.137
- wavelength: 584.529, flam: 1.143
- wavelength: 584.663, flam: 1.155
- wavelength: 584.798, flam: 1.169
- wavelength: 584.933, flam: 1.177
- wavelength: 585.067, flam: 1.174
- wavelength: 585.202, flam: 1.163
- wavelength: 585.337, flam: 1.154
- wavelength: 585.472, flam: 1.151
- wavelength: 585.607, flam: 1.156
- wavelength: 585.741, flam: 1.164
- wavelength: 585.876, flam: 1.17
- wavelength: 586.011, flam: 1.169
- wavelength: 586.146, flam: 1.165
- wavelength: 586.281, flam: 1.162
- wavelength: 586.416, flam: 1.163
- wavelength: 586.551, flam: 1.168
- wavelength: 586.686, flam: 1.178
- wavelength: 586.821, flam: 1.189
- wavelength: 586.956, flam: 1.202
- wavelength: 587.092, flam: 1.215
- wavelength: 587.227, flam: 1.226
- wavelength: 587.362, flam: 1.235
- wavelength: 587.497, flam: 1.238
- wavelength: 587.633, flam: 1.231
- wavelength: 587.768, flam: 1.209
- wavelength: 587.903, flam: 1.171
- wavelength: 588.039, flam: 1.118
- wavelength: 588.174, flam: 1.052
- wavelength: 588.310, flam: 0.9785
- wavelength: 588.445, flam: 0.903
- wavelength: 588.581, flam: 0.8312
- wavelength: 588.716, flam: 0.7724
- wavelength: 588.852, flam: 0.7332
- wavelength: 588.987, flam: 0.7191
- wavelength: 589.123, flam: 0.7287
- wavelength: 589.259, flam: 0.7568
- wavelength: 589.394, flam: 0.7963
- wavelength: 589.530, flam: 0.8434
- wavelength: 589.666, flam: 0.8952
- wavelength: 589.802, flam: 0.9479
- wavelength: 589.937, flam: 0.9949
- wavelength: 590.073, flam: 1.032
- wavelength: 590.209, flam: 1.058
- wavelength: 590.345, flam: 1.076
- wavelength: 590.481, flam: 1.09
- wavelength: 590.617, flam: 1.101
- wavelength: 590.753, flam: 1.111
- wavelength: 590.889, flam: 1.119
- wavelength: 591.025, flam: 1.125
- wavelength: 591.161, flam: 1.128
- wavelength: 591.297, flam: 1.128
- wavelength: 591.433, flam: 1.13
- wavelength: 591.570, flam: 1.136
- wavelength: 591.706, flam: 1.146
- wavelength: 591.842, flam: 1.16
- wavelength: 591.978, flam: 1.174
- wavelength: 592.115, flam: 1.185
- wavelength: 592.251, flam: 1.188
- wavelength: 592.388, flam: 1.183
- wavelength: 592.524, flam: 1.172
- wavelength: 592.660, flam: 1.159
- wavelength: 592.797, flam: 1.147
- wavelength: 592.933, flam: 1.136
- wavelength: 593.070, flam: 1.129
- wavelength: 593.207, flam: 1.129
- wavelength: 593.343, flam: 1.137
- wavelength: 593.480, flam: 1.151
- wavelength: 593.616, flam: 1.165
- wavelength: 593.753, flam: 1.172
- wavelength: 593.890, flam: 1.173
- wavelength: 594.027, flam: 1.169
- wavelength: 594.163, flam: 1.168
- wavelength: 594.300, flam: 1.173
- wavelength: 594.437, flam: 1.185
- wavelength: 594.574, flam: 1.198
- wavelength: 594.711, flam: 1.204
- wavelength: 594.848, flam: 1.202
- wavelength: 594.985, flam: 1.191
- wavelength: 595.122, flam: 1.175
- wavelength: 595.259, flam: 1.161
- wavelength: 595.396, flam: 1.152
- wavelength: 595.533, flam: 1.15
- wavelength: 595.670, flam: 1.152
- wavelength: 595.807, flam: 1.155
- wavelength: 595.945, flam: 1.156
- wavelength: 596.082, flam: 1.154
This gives 0.614 nm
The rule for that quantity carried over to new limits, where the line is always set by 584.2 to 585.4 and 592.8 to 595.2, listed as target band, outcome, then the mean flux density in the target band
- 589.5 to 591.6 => 0.187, 1.06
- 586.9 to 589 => 0.182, 1.06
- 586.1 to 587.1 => -0.017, 1.18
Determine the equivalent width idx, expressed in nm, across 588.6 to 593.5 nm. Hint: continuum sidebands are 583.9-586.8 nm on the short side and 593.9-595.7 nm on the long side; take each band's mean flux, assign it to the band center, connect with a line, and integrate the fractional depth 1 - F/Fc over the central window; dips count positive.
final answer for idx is 0.54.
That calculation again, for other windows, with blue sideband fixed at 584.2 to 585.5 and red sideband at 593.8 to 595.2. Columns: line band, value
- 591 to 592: 0.030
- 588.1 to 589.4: 0.376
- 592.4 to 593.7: 0.033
